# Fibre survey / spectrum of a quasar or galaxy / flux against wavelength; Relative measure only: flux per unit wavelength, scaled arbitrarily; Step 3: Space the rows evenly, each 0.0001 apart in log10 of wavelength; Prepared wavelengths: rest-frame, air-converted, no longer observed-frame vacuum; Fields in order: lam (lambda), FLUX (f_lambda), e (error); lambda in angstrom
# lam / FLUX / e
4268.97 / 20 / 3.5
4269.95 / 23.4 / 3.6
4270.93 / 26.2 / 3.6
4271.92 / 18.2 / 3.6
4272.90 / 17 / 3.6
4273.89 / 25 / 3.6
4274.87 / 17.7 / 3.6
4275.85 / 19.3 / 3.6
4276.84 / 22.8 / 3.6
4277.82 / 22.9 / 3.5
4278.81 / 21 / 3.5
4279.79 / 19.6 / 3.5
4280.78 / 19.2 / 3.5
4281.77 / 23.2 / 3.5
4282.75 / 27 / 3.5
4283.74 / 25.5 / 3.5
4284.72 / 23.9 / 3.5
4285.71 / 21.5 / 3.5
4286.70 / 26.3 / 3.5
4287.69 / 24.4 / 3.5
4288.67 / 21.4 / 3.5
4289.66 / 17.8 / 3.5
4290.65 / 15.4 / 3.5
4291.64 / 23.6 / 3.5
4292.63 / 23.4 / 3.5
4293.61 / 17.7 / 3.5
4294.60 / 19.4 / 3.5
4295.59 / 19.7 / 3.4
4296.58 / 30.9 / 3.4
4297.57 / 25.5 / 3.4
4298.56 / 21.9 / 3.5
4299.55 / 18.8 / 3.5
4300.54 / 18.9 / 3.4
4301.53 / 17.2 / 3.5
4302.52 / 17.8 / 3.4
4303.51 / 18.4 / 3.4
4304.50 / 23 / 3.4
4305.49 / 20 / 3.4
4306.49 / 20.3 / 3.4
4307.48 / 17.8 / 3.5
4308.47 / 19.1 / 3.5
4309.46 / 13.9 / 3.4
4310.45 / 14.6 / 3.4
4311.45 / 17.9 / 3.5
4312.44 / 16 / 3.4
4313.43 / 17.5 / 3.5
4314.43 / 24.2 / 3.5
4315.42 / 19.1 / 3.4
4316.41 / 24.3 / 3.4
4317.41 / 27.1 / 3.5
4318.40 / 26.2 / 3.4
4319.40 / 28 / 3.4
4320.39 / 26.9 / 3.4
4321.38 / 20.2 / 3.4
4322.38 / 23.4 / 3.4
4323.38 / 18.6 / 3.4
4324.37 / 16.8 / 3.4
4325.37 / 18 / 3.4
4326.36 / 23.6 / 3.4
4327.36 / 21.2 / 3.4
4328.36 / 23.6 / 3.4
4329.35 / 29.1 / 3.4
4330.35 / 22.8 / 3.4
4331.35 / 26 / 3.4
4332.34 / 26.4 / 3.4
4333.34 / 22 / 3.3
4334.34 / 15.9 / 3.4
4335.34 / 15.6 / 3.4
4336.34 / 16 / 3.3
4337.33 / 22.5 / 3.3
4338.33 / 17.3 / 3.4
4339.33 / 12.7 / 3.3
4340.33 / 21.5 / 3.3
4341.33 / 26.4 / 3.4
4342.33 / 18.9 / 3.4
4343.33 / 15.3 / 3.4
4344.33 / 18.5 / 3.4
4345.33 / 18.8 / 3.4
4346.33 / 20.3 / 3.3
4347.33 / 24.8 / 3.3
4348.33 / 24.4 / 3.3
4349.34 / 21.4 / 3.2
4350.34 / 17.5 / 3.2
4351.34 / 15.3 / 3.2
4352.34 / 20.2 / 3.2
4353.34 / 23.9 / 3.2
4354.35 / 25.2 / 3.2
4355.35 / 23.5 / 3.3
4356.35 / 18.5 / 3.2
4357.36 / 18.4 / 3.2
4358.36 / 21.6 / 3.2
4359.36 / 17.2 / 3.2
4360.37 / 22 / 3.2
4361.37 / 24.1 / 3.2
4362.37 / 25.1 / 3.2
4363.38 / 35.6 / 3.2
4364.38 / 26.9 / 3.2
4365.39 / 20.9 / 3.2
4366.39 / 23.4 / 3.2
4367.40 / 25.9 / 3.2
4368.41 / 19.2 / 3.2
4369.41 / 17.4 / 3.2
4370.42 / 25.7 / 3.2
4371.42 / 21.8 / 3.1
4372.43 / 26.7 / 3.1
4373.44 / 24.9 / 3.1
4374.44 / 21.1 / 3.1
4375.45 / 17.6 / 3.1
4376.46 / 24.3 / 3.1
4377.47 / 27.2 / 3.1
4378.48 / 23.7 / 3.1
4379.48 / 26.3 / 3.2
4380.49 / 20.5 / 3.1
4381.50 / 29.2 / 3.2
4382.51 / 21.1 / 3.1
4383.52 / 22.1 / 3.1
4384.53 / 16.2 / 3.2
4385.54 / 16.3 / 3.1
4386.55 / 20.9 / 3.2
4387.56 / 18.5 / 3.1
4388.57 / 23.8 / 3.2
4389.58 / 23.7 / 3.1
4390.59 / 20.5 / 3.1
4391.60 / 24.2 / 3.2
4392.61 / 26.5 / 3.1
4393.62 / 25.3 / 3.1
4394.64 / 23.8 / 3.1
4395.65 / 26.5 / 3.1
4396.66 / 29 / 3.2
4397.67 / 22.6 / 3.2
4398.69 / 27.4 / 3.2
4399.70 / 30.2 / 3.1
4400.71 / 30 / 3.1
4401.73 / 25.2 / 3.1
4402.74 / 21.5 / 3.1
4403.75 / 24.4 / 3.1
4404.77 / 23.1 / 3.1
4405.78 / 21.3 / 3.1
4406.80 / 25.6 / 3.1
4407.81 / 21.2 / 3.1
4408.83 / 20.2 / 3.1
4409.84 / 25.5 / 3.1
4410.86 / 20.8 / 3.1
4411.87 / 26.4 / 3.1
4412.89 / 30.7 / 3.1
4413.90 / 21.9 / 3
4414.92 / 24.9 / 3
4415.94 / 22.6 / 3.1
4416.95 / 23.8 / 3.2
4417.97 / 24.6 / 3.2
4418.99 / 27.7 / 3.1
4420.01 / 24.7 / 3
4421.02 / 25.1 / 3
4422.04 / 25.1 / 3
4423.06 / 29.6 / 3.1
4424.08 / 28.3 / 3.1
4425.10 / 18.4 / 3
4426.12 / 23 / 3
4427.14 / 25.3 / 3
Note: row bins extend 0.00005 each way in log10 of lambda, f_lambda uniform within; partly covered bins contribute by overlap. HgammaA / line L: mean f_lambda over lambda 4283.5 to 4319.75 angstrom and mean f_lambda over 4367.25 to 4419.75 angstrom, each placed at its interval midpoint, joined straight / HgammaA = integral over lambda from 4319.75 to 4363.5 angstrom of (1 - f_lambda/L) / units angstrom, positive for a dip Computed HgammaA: 1.88 angstrom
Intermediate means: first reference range 21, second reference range 23.7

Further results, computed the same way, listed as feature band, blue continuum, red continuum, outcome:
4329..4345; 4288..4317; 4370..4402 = 0.86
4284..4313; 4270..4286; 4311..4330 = 2.37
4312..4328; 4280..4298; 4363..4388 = 0.46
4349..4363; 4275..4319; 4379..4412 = 0.90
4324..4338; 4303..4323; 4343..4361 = -0.48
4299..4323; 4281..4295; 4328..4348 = 1.15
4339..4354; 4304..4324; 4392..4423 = 1.47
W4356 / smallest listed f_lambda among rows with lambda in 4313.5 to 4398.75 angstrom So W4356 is 12.7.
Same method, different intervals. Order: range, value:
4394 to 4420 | 20.2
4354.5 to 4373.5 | 17.2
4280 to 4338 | 13.9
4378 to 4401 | 16.2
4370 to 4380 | 17.6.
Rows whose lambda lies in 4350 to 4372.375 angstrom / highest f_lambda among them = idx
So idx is 35.6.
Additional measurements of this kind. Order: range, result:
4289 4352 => 30.9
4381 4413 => 30.7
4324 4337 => 29.1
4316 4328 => 28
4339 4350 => 26.4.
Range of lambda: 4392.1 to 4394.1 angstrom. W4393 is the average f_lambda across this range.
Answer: 25.9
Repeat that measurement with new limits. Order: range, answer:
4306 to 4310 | 17.8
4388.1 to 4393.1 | 23.7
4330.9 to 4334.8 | 22.6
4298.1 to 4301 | 19.9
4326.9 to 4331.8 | 24.5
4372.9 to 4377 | 22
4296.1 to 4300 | 24.3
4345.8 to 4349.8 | 22.7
